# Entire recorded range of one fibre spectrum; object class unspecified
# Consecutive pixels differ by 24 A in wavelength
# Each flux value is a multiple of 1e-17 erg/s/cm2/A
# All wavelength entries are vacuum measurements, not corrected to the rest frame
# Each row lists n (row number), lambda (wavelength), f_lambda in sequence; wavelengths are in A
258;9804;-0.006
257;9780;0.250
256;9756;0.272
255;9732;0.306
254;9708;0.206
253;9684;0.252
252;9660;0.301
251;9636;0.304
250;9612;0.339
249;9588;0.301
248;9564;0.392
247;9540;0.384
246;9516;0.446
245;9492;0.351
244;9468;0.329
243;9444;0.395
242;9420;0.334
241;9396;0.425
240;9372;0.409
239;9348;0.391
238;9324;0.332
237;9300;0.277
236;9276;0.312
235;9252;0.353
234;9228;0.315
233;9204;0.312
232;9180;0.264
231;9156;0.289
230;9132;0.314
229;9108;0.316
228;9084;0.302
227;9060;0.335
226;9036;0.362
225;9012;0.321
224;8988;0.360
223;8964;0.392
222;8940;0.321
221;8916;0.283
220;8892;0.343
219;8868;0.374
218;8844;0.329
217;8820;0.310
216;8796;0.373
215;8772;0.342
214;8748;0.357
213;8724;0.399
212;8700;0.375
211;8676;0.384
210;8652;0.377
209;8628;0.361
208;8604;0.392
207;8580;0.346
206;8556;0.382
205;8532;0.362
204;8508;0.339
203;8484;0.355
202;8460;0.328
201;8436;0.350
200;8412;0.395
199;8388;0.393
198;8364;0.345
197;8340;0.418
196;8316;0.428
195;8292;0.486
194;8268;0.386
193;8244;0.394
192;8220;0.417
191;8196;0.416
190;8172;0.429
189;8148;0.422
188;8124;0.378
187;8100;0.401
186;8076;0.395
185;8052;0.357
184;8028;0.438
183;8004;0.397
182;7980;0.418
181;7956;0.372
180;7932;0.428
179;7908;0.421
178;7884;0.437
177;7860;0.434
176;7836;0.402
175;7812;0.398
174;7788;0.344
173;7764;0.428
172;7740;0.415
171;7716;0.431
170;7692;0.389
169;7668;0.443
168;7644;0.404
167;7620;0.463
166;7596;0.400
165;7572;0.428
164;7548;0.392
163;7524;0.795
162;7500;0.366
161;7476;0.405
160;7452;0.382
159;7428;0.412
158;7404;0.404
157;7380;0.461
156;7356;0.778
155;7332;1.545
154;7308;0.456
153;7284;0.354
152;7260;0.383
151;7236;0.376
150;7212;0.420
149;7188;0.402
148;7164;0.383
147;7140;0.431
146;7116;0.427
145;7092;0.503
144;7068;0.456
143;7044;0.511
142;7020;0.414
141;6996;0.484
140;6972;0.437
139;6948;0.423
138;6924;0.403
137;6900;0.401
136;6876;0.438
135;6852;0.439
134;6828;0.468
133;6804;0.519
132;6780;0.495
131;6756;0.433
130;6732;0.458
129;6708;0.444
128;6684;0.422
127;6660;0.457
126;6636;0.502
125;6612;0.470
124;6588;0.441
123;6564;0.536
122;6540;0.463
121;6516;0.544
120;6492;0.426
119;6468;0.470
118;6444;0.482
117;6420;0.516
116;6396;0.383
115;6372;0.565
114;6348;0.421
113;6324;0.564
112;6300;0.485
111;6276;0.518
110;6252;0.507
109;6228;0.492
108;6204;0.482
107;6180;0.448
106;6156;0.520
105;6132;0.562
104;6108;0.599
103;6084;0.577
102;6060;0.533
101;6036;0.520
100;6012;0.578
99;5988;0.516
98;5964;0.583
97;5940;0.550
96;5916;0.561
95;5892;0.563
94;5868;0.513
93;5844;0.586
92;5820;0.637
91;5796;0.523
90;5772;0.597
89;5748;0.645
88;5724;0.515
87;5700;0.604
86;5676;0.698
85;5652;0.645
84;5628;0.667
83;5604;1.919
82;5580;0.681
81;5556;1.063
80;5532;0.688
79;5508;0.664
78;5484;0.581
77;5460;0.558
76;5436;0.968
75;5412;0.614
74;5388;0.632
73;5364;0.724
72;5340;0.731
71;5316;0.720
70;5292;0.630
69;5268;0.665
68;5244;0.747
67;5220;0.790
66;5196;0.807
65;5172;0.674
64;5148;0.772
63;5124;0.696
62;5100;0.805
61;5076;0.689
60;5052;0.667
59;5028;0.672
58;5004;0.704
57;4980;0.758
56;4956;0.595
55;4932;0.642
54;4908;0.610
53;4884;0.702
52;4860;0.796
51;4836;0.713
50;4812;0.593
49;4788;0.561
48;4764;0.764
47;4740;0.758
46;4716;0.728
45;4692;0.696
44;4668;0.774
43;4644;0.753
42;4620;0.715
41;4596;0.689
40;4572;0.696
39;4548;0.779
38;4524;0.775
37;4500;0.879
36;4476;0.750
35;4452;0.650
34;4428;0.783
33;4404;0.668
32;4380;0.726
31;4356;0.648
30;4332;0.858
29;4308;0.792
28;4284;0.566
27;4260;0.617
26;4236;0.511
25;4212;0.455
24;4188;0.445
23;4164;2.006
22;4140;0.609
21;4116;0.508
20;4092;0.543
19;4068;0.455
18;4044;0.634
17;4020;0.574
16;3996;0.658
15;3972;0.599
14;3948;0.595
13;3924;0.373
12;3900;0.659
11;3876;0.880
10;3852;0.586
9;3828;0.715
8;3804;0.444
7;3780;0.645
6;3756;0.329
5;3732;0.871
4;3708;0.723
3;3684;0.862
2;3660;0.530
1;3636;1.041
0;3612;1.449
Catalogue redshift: 0.12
